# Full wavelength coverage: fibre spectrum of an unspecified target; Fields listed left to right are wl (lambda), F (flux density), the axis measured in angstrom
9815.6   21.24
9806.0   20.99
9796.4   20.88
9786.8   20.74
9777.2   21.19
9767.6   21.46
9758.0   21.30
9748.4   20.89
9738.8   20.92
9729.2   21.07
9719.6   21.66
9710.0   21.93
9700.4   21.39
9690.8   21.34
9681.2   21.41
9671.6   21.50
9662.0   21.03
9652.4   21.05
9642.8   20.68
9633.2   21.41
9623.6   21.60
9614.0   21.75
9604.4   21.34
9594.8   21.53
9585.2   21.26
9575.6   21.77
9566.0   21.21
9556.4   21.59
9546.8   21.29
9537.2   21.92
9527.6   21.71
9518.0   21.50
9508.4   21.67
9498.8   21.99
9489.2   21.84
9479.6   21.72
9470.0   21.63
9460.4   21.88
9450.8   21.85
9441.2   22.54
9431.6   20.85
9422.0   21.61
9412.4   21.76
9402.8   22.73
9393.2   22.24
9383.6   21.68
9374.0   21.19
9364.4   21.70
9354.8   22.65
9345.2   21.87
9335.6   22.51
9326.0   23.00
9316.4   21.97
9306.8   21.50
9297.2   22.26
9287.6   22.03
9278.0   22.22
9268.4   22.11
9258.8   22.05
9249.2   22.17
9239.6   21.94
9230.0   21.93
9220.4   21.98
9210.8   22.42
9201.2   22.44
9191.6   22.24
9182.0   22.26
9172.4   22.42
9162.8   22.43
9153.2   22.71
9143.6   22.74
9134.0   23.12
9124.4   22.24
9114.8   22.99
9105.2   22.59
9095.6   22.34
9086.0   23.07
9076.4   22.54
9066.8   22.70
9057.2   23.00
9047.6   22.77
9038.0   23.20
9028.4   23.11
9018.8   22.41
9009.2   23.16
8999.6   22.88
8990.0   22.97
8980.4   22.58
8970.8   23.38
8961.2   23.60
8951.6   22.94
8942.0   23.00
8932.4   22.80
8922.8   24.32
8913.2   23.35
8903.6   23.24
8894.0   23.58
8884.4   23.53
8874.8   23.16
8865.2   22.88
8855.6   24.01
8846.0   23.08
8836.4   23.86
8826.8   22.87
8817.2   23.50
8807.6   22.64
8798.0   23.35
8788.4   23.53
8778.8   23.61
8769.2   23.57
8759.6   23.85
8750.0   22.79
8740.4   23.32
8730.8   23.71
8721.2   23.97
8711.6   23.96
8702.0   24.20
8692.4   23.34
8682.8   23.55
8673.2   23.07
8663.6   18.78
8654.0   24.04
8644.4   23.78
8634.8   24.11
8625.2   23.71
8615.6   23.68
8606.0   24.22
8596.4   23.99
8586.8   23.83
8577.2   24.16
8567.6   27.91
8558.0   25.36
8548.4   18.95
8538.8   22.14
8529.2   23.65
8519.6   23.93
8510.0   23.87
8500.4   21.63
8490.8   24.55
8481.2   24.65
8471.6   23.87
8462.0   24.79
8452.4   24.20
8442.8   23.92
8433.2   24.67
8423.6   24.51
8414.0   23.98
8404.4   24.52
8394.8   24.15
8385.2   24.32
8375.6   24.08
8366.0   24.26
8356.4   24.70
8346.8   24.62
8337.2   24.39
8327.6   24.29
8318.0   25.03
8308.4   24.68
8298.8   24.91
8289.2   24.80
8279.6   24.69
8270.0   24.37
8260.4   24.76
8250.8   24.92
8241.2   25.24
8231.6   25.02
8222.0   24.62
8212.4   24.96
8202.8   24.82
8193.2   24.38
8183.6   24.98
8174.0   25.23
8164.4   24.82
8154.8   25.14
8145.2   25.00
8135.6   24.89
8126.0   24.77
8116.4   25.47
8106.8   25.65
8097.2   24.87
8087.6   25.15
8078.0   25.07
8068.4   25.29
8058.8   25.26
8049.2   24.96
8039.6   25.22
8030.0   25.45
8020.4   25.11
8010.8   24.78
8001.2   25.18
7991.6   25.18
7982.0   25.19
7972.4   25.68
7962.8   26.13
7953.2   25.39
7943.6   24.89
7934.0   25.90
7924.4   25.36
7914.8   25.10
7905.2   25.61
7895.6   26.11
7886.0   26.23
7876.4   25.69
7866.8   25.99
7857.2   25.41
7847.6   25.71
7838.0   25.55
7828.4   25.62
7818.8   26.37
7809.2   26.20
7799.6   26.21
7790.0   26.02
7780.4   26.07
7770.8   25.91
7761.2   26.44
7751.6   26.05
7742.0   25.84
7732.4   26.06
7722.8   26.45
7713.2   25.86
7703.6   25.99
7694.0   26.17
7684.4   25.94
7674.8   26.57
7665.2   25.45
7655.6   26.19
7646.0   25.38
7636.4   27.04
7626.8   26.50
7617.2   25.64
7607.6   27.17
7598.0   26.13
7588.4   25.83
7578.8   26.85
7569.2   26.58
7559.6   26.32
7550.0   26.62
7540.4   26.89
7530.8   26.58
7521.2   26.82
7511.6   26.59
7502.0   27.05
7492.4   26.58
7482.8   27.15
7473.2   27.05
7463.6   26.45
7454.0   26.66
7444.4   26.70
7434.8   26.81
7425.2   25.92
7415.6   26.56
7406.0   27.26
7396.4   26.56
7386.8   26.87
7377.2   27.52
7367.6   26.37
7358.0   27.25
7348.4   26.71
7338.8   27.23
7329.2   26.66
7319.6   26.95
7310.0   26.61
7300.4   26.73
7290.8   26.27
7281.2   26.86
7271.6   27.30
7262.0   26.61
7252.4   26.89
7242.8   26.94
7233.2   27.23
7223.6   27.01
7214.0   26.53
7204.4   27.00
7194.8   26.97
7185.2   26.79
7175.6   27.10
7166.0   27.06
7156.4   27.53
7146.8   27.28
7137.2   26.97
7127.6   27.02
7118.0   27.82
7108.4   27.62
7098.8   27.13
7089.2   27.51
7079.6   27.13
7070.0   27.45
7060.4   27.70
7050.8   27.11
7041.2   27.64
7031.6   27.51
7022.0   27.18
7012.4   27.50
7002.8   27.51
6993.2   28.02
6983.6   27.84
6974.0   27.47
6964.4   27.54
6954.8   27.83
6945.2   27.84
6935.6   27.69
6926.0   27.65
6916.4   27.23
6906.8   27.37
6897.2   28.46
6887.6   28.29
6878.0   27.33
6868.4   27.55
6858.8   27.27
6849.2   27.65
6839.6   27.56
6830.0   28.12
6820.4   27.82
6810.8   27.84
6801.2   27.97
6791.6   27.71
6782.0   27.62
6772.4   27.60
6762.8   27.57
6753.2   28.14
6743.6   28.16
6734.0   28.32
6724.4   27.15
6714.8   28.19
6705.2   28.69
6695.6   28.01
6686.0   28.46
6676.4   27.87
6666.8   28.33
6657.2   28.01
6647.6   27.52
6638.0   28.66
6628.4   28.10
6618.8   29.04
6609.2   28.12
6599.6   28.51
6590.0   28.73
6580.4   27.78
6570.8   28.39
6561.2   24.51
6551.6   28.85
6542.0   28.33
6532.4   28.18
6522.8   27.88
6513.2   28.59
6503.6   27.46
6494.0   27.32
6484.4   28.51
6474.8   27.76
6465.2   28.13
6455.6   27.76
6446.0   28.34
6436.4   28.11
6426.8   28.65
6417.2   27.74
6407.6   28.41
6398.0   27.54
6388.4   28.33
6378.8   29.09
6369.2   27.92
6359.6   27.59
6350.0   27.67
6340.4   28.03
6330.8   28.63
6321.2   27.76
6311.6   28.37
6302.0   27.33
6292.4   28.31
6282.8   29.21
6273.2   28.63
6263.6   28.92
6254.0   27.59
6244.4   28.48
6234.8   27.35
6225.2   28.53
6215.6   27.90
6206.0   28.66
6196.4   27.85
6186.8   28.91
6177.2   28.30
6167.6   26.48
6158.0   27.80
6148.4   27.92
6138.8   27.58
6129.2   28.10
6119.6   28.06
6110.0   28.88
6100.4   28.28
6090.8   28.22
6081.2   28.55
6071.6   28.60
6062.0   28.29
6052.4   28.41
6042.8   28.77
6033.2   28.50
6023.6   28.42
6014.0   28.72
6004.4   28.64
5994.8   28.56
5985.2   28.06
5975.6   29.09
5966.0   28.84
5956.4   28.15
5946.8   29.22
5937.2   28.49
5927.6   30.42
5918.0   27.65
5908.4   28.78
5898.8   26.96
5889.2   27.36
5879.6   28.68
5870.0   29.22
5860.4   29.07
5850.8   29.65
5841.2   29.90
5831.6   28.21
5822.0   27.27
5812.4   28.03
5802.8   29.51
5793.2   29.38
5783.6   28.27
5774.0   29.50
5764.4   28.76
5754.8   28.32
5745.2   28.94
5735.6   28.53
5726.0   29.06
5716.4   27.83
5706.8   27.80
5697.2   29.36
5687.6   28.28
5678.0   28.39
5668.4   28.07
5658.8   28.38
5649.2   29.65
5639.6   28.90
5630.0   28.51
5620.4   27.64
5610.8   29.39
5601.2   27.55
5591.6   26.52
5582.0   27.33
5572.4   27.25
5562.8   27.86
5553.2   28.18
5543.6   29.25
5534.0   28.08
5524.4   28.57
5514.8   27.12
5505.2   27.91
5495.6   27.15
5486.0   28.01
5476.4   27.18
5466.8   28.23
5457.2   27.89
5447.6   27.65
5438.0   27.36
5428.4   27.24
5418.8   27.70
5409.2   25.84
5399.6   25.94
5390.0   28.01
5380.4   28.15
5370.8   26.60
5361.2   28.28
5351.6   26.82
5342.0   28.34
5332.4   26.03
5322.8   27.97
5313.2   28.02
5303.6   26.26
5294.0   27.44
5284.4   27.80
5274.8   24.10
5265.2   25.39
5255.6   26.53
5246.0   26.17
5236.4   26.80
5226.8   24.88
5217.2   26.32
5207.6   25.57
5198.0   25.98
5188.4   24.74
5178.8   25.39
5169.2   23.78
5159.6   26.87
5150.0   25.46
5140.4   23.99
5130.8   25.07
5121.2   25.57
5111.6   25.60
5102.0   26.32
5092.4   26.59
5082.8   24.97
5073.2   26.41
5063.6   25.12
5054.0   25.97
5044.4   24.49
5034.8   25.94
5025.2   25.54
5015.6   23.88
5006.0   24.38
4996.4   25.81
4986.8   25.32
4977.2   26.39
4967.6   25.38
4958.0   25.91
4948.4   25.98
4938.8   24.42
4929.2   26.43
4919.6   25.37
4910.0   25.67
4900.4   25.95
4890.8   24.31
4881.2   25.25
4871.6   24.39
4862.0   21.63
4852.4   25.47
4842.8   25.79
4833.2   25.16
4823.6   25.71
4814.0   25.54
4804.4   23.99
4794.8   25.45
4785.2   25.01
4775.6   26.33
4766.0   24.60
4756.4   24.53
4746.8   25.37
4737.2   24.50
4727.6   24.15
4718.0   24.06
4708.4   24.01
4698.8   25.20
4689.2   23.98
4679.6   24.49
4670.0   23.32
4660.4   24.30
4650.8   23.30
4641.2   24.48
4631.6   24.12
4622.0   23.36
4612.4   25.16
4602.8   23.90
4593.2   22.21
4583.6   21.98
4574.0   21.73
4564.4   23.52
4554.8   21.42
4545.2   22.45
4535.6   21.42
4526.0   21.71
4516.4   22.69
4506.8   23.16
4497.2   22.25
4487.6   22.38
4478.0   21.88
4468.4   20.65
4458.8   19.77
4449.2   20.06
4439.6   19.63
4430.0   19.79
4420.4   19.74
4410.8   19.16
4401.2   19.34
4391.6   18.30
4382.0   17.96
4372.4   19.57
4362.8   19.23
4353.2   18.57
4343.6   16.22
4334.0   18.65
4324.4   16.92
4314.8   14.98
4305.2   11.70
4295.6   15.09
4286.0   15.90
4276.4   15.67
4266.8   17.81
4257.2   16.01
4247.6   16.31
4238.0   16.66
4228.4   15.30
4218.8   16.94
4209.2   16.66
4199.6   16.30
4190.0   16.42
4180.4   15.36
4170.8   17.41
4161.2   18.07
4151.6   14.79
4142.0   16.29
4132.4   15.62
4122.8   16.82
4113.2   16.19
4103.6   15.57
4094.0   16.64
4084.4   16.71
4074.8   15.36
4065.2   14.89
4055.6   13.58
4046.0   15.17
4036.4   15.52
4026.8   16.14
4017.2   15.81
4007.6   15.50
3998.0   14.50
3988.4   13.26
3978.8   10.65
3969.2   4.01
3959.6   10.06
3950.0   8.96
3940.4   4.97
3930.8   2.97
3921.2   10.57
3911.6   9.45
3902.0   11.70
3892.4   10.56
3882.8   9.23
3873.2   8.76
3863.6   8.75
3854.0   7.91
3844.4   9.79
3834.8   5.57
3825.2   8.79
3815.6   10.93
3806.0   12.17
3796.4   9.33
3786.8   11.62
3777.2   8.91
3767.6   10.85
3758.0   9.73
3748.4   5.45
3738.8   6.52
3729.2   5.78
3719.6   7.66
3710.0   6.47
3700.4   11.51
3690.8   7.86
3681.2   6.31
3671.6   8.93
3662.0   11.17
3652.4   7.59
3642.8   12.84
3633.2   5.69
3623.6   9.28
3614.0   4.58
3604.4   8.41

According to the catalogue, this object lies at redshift 0.00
